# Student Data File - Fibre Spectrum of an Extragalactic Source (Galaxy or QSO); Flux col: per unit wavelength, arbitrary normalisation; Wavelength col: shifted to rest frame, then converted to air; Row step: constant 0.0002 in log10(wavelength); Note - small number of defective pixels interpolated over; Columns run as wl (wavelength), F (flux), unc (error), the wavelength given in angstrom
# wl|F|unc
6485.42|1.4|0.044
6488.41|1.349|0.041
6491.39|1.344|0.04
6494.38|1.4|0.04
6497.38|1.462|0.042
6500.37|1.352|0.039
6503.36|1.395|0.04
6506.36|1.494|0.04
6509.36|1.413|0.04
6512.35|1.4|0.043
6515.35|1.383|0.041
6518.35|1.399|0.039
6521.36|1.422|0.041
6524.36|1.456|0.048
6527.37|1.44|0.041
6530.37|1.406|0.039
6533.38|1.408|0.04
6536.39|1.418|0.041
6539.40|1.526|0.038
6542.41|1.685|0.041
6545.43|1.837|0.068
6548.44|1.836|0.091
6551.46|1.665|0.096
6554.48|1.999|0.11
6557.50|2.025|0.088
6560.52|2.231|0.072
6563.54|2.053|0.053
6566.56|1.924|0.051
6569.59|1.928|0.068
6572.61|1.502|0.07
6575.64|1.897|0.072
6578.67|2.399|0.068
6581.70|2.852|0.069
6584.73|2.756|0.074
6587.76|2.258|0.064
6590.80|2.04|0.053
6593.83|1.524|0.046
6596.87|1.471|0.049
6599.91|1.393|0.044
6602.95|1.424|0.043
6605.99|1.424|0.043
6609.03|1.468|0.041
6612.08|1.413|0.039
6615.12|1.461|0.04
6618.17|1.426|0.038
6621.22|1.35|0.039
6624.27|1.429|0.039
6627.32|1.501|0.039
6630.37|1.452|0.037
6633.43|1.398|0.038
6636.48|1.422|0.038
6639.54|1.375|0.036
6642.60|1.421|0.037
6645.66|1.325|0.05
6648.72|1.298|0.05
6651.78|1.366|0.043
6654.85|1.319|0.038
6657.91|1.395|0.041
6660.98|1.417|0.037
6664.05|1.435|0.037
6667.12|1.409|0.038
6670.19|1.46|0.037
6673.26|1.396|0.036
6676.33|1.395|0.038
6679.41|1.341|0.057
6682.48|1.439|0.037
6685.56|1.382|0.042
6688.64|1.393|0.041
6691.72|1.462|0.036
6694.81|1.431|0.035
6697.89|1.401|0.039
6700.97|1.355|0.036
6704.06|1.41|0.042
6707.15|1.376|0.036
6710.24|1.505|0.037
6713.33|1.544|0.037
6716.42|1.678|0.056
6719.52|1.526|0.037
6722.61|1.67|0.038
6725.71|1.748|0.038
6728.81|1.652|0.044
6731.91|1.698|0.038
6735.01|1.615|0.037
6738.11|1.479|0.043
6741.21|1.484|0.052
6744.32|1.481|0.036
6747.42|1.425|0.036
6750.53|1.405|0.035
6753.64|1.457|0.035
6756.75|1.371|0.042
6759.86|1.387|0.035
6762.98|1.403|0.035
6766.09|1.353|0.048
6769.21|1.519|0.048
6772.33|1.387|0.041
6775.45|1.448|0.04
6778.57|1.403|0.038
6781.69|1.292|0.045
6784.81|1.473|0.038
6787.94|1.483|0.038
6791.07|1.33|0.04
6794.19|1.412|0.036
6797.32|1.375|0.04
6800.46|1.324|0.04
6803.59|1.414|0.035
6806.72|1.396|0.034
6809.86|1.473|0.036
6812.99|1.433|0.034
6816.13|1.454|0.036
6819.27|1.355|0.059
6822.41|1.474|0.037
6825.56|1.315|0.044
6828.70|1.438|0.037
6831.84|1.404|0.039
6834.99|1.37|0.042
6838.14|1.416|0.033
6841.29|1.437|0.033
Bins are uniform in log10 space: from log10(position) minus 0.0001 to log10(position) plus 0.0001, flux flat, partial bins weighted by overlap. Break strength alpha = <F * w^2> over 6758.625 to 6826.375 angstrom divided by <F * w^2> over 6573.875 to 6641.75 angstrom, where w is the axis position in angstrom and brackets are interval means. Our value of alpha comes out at 0.9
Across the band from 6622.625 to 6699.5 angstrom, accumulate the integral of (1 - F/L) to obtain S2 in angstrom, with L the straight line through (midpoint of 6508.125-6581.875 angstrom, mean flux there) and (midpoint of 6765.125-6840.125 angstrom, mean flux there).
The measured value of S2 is 8.6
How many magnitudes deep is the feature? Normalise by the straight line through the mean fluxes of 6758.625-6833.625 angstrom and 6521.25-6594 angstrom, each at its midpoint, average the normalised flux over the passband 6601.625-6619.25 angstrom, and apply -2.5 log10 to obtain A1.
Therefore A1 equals 0.23 mag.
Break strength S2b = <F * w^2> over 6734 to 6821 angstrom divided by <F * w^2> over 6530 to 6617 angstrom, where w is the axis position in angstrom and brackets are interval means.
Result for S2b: 0.8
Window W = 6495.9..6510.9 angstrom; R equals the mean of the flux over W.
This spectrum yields 1.42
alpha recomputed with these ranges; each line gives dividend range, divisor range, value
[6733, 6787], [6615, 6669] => 1.06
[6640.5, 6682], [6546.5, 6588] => 0.68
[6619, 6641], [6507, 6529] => 1.03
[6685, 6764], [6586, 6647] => 1.03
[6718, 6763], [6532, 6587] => 0.83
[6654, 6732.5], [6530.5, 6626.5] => 0.86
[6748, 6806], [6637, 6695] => 1.04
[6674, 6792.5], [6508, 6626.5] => 0.90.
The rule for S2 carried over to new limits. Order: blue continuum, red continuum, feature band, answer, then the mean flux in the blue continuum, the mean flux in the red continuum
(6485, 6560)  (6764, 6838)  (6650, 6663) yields 0.8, 1.53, 1.41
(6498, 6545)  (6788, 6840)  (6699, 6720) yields -0.9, 1.45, 1.4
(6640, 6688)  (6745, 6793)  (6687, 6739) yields -4.8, 1.39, 1.41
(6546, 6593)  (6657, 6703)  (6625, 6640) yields 2.3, 2.08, 1.41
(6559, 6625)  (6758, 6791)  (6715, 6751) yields -1.8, 1.8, 1.41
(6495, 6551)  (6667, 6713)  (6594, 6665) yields 1.5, 1.49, 1.41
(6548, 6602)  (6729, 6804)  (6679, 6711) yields 4.5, 1.98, 1.44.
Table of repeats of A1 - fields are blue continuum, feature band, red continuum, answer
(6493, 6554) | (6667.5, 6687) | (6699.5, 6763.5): 0.08 mag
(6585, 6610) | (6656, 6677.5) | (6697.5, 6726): 0.12 mag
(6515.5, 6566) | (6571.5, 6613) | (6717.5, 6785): -0.14 mag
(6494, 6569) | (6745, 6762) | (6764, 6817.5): 0.02 mag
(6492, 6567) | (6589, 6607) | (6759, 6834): -0.01 mag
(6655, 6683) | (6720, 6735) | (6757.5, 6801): -0.19 mag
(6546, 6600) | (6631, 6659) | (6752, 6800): 0.29 mag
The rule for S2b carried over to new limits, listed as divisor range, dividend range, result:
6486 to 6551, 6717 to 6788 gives 1.08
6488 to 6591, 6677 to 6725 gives 0.89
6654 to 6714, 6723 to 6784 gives 1.07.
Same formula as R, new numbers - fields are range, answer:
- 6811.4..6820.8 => 1.42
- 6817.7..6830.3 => 1.4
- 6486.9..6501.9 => 1.38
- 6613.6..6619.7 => 1.44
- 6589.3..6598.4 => 1.68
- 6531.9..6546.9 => 1.57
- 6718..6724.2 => 1.6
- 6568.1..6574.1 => 1.72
